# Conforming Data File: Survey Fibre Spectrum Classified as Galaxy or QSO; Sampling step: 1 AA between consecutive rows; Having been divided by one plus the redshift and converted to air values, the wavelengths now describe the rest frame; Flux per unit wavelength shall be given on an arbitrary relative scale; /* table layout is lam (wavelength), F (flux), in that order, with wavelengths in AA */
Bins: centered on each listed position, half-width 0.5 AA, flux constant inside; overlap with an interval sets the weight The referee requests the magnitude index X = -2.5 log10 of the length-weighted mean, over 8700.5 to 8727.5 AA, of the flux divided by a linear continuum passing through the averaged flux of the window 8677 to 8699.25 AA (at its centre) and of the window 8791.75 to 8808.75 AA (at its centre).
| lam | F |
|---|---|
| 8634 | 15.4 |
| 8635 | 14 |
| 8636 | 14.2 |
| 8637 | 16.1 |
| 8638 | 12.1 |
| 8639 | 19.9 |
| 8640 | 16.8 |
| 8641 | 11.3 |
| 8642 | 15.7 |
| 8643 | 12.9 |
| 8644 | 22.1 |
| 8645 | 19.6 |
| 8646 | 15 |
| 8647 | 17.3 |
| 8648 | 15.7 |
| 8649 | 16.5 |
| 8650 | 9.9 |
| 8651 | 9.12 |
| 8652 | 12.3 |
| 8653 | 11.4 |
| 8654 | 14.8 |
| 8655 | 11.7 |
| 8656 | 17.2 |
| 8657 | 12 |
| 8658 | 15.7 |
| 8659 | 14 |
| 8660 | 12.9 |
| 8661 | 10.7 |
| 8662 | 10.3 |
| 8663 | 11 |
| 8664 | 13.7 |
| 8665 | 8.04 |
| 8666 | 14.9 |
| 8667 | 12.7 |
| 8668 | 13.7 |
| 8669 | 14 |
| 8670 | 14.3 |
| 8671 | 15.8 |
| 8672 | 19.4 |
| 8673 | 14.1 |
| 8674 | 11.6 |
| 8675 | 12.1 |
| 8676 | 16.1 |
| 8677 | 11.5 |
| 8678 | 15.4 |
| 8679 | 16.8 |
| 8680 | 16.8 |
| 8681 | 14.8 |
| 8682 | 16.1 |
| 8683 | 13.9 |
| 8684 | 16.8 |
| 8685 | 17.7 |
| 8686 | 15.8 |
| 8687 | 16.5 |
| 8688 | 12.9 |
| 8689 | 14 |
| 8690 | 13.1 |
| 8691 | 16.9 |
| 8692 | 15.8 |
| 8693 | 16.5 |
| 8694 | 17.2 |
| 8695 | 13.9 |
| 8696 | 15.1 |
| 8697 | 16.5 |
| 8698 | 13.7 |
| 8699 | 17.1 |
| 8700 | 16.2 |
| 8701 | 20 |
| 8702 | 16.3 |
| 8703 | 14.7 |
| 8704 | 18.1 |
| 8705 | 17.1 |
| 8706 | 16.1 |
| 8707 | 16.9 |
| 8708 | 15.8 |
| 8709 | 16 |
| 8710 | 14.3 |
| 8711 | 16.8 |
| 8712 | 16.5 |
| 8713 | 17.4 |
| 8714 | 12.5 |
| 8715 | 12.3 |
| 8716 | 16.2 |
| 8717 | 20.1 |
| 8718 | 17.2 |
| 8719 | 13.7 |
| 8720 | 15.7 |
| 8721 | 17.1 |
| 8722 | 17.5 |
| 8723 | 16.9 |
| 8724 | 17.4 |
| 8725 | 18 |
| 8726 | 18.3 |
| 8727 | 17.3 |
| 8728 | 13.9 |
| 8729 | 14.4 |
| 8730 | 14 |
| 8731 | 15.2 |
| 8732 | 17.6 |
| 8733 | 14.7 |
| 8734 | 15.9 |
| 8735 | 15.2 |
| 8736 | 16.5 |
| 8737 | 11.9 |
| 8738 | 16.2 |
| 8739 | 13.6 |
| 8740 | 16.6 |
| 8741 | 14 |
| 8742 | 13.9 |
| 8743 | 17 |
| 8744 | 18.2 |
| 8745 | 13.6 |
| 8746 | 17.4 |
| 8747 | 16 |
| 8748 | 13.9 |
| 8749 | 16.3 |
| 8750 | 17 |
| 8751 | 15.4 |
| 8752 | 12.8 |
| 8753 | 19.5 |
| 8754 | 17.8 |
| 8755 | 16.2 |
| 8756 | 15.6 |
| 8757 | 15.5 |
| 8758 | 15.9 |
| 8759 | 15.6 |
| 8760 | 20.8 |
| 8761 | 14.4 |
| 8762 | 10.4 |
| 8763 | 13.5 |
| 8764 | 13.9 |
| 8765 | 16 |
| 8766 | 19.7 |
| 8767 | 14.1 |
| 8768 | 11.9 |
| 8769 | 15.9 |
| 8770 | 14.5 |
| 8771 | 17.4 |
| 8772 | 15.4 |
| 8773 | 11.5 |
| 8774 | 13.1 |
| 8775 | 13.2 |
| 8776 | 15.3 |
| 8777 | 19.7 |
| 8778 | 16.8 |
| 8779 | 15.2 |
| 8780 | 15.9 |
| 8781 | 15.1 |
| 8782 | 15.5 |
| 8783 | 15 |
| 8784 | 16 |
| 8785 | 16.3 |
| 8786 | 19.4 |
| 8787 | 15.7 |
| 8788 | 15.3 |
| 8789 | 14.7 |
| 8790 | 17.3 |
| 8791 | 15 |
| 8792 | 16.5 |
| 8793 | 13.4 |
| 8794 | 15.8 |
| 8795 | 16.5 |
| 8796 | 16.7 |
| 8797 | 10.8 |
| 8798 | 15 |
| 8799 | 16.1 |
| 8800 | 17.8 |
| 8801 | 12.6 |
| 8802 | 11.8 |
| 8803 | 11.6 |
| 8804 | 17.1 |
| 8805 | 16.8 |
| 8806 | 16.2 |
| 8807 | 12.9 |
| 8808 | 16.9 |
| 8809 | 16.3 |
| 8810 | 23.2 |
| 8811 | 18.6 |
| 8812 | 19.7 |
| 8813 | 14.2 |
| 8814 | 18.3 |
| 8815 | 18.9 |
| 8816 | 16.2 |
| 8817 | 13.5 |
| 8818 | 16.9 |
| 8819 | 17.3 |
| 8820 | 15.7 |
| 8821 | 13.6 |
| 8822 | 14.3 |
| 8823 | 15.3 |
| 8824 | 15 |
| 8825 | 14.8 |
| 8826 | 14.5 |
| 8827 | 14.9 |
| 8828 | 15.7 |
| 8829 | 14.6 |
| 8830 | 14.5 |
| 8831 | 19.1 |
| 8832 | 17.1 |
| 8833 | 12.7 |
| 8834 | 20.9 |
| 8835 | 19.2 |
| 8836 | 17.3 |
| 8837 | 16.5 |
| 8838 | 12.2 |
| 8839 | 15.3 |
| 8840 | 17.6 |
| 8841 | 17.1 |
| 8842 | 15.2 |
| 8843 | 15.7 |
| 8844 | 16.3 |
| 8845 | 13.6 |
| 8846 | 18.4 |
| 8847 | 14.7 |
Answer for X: -0.08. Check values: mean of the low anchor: 15.5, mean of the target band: 16.5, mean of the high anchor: 15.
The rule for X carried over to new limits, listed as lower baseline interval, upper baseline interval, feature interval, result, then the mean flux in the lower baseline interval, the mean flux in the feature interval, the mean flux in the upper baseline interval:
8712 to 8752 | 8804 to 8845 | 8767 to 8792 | 0.04 mag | 15.8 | 15.5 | 16.3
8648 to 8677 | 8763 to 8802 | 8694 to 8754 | -0.12 mag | 13.2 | 15.9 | 15.3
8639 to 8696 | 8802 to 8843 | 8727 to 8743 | 0.01 mag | 14.5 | 15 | 16.1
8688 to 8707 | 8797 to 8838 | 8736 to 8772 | 0.03 mag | 16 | 15.5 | 16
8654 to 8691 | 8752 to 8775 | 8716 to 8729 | -0.14 mag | 14.2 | 16.8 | 15.3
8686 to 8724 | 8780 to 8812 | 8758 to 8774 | 0.06 mag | 16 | 15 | 15.8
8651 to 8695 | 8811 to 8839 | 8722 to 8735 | -0.09 mag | 14.2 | 16.1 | 16.1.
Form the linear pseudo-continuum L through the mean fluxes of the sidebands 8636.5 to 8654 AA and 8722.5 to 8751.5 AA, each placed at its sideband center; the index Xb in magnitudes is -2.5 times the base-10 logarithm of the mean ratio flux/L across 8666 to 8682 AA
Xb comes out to 0.037 mag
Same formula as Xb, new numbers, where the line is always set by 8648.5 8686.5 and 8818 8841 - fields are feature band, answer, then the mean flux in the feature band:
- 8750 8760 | -0.10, 16.3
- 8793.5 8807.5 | 0.05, 14.8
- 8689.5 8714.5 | -0.13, 16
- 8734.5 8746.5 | -0.04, 15.3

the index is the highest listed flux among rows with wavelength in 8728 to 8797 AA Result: 20.8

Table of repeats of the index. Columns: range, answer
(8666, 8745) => 20.1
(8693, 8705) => 20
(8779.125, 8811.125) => 23.2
